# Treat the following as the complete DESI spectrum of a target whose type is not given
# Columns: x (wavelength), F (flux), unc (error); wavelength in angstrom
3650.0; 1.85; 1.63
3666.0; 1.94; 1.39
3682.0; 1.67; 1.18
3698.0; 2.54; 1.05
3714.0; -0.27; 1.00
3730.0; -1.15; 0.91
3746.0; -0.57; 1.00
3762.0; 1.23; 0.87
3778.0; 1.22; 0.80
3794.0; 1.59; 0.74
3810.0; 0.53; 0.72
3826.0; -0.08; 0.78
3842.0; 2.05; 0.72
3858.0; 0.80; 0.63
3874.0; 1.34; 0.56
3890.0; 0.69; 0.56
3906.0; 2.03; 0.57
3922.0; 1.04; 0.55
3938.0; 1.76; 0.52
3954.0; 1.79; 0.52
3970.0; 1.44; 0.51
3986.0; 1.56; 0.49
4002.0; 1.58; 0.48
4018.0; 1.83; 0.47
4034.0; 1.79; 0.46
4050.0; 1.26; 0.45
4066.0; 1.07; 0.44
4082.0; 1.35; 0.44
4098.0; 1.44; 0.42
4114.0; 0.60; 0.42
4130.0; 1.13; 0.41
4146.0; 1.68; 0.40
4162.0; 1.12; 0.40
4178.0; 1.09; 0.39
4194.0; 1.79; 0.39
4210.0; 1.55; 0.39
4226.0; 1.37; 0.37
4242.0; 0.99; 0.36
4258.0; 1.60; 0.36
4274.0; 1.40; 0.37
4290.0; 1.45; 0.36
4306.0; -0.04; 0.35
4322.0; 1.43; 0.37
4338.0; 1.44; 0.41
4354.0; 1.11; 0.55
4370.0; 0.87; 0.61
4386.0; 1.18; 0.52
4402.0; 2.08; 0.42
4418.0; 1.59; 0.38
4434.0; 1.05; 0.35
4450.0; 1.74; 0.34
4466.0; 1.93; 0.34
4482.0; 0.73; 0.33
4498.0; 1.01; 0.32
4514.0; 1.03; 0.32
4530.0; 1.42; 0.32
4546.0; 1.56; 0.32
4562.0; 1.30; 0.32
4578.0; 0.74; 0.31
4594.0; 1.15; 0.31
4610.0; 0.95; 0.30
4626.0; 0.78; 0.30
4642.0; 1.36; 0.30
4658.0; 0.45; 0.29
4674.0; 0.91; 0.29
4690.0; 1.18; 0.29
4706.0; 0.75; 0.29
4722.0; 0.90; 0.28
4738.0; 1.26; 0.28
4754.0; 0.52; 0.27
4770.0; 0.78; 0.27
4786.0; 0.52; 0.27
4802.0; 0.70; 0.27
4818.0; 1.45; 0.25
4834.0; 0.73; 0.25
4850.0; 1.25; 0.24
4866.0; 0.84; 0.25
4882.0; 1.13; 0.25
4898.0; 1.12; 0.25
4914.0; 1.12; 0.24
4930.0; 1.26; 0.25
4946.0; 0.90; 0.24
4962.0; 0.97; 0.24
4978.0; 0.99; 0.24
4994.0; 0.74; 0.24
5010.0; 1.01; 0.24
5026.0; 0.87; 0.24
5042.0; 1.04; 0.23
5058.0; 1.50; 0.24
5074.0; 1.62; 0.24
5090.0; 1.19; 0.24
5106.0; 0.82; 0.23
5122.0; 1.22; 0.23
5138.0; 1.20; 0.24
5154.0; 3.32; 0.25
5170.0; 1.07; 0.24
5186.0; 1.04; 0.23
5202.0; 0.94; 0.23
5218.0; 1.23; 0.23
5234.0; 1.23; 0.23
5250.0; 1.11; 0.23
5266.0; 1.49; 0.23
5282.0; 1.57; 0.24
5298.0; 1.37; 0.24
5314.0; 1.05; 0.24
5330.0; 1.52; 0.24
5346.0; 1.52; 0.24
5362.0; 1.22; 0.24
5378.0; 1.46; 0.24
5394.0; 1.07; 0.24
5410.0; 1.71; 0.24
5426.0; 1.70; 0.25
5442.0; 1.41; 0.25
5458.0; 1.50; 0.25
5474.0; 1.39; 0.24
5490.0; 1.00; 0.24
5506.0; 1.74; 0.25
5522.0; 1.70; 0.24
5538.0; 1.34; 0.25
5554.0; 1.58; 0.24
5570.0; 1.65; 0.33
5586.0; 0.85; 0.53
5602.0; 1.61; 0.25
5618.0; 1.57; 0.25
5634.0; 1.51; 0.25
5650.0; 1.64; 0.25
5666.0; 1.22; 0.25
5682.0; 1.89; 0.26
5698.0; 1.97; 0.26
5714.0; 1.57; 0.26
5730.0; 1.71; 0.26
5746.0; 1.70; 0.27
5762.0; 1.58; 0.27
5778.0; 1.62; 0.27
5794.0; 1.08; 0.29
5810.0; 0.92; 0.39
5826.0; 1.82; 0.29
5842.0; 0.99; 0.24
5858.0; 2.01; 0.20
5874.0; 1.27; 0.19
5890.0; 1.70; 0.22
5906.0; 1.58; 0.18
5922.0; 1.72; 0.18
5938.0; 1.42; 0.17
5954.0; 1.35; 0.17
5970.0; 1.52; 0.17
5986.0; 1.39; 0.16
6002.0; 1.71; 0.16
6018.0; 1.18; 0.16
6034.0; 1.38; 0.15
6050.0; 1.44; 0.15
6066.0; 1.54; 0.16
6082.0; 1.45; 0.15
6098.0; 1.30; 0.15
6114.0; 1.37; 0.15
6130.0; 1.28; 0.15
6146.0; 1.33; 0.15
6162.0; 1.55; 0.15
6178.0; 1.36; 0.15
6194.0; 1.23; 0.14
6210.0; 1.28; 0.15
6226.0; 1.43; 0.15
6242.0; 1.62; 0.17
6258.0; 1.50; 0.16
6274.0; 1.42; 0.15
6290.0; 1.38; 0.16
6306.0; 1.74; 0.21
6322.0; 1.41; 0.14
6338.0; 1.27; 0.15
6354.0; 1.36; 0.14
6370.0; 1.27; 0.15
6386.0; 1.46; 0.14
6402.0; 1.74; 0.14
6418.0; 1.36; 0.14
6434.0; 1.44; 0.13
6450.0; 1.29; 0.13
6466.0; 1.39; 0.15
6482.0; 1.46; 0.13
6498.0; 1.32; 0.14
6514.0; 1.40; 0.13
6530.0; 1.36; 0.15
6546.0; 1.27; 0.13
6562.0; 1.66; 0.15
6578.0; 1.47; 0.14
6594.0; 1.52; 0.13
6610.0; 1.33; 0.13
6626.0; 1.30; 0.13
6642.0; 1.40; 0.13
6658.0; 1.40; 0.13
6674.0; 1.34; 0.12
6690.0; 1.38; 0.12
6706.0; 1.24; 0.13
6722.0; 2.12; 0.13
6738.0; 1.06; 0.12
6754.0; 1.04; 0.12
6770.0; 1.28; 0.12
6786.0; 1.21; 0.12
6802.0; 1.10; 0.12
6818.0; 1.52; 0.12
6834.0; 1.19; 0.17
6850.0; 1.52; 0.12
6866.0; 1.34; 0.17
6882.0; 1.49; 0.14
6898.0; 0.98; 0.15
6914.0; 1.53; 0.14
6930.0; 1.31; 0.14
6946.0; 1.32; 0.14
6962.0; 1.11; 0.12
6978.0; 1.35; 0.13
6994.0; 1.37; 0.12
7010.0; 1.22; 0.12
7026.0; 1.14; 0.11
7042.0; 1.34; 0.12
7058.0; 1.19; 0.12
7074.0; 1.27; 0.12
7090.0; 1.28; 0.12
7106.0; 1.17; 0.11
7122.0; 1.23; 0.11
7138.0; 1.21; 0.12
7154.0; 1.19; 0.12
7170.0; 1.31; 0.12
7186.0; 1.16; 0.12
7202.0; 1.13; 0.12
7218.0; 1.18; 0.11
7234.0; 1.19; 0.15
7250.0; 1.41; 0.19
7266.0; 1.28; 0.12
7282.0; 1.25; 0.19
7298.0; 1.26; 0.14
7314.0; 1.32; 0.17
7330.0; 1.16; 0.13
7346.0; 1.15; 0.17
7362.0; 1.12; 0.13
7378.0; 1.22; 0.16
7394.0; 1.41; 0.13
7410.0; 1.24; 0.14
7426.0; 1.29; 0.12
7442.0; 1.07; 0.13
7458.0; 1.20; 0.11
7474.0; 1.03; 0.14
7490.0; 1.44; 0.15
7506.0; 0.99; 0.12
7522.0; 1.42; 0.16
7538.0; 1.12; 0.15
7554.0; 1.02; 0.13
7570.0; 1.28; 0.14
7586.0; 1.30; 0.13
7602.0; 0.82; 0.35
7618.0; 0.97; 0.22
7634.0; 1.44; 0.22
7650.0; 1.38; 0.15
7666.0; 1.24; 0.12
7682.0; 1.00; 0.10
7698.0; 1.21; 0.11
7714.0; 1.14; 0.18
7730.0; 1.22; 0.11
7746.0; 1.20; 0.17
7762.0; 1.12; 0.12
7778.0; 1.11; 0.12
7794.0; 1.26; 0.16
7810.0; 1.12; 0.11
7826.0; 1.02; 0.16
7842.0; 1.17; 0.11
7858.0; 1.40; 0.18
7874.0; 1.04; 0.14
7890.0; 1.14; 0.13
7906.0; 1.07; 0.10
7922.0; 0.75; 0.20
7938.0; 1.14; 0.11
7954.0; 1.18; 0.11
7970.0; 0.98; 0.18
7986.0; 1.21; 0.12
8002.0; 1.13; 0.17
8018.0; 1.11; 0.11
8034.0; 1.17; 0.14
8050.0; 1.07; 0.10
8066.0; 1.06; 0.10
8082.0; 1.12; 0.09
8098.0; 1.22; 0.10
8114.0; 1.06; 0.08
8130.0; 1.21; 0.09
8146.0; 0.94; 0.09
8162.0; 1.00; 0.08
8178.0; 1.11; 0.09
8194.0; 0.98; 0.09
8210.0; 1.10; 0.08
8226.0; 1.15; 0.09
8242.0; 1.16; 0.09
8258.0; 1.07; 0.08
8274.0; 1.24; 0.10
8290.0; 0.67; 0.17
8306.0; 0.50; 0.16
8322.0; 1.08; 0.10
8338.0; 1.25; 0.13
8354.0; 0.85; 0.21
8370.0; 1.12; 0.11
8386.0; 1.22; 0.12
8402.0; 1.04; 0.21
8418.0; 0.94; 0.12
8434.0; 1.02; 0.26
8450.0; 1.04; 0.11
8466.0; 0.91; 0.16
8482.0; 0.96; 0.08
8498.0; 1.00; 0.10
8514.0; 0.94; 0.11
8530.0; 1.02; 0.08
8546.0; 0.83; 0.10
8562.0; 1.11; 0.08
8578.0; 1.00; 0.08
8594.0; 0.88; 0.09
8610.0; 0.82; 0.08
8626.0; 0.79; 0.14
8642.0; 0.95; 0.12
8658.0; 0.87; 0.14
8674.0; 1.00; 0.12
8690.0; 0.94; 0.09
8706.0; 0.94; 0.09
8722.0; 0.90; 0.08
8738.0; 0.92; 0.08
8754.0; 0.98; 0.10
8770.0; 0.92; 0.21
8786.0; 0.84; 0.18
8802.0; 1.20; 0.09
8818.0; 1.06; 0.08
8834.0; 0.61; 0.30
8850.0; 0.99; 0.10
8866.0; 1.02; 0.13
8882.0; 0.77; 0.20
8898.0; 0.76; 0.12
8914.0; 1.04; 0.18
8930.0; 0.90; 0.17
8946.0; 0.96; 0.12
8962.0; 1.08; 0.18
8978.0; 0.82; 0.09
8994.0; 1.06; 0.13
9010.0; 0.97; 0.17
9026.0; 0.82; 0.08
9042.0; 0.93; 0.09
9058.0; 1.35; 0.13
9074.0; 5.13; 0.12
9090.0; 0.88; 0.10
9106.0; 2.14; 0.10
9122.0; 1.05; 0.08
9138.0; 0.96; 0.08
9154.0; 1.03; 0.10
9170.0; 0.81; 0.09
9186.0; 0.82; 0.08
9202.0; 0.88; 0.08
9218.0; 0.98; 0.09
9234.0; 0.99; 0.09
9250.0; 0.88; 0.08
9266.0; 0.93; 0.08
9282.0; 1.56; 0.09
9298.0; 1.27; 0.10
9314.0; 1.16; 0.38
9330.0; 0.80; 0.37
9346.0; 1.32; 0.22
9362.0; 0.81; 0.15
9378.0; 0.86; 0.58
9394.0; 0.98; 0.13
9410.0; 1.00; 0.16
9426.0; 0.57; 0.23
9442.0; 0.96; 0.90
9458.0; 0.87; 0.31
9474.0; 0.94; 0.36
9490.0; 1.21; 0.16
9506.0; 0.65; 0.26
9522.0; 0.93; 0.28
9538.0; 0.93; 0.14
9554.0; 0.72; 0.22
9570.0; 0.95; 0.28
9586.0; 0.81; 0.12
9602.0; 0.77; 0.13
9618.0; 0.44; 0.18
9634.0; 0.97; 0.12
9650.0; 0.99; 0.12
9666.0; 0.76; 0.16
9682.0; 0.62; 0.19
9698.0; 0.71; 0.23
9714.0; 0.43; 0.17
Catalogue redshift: 0.382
